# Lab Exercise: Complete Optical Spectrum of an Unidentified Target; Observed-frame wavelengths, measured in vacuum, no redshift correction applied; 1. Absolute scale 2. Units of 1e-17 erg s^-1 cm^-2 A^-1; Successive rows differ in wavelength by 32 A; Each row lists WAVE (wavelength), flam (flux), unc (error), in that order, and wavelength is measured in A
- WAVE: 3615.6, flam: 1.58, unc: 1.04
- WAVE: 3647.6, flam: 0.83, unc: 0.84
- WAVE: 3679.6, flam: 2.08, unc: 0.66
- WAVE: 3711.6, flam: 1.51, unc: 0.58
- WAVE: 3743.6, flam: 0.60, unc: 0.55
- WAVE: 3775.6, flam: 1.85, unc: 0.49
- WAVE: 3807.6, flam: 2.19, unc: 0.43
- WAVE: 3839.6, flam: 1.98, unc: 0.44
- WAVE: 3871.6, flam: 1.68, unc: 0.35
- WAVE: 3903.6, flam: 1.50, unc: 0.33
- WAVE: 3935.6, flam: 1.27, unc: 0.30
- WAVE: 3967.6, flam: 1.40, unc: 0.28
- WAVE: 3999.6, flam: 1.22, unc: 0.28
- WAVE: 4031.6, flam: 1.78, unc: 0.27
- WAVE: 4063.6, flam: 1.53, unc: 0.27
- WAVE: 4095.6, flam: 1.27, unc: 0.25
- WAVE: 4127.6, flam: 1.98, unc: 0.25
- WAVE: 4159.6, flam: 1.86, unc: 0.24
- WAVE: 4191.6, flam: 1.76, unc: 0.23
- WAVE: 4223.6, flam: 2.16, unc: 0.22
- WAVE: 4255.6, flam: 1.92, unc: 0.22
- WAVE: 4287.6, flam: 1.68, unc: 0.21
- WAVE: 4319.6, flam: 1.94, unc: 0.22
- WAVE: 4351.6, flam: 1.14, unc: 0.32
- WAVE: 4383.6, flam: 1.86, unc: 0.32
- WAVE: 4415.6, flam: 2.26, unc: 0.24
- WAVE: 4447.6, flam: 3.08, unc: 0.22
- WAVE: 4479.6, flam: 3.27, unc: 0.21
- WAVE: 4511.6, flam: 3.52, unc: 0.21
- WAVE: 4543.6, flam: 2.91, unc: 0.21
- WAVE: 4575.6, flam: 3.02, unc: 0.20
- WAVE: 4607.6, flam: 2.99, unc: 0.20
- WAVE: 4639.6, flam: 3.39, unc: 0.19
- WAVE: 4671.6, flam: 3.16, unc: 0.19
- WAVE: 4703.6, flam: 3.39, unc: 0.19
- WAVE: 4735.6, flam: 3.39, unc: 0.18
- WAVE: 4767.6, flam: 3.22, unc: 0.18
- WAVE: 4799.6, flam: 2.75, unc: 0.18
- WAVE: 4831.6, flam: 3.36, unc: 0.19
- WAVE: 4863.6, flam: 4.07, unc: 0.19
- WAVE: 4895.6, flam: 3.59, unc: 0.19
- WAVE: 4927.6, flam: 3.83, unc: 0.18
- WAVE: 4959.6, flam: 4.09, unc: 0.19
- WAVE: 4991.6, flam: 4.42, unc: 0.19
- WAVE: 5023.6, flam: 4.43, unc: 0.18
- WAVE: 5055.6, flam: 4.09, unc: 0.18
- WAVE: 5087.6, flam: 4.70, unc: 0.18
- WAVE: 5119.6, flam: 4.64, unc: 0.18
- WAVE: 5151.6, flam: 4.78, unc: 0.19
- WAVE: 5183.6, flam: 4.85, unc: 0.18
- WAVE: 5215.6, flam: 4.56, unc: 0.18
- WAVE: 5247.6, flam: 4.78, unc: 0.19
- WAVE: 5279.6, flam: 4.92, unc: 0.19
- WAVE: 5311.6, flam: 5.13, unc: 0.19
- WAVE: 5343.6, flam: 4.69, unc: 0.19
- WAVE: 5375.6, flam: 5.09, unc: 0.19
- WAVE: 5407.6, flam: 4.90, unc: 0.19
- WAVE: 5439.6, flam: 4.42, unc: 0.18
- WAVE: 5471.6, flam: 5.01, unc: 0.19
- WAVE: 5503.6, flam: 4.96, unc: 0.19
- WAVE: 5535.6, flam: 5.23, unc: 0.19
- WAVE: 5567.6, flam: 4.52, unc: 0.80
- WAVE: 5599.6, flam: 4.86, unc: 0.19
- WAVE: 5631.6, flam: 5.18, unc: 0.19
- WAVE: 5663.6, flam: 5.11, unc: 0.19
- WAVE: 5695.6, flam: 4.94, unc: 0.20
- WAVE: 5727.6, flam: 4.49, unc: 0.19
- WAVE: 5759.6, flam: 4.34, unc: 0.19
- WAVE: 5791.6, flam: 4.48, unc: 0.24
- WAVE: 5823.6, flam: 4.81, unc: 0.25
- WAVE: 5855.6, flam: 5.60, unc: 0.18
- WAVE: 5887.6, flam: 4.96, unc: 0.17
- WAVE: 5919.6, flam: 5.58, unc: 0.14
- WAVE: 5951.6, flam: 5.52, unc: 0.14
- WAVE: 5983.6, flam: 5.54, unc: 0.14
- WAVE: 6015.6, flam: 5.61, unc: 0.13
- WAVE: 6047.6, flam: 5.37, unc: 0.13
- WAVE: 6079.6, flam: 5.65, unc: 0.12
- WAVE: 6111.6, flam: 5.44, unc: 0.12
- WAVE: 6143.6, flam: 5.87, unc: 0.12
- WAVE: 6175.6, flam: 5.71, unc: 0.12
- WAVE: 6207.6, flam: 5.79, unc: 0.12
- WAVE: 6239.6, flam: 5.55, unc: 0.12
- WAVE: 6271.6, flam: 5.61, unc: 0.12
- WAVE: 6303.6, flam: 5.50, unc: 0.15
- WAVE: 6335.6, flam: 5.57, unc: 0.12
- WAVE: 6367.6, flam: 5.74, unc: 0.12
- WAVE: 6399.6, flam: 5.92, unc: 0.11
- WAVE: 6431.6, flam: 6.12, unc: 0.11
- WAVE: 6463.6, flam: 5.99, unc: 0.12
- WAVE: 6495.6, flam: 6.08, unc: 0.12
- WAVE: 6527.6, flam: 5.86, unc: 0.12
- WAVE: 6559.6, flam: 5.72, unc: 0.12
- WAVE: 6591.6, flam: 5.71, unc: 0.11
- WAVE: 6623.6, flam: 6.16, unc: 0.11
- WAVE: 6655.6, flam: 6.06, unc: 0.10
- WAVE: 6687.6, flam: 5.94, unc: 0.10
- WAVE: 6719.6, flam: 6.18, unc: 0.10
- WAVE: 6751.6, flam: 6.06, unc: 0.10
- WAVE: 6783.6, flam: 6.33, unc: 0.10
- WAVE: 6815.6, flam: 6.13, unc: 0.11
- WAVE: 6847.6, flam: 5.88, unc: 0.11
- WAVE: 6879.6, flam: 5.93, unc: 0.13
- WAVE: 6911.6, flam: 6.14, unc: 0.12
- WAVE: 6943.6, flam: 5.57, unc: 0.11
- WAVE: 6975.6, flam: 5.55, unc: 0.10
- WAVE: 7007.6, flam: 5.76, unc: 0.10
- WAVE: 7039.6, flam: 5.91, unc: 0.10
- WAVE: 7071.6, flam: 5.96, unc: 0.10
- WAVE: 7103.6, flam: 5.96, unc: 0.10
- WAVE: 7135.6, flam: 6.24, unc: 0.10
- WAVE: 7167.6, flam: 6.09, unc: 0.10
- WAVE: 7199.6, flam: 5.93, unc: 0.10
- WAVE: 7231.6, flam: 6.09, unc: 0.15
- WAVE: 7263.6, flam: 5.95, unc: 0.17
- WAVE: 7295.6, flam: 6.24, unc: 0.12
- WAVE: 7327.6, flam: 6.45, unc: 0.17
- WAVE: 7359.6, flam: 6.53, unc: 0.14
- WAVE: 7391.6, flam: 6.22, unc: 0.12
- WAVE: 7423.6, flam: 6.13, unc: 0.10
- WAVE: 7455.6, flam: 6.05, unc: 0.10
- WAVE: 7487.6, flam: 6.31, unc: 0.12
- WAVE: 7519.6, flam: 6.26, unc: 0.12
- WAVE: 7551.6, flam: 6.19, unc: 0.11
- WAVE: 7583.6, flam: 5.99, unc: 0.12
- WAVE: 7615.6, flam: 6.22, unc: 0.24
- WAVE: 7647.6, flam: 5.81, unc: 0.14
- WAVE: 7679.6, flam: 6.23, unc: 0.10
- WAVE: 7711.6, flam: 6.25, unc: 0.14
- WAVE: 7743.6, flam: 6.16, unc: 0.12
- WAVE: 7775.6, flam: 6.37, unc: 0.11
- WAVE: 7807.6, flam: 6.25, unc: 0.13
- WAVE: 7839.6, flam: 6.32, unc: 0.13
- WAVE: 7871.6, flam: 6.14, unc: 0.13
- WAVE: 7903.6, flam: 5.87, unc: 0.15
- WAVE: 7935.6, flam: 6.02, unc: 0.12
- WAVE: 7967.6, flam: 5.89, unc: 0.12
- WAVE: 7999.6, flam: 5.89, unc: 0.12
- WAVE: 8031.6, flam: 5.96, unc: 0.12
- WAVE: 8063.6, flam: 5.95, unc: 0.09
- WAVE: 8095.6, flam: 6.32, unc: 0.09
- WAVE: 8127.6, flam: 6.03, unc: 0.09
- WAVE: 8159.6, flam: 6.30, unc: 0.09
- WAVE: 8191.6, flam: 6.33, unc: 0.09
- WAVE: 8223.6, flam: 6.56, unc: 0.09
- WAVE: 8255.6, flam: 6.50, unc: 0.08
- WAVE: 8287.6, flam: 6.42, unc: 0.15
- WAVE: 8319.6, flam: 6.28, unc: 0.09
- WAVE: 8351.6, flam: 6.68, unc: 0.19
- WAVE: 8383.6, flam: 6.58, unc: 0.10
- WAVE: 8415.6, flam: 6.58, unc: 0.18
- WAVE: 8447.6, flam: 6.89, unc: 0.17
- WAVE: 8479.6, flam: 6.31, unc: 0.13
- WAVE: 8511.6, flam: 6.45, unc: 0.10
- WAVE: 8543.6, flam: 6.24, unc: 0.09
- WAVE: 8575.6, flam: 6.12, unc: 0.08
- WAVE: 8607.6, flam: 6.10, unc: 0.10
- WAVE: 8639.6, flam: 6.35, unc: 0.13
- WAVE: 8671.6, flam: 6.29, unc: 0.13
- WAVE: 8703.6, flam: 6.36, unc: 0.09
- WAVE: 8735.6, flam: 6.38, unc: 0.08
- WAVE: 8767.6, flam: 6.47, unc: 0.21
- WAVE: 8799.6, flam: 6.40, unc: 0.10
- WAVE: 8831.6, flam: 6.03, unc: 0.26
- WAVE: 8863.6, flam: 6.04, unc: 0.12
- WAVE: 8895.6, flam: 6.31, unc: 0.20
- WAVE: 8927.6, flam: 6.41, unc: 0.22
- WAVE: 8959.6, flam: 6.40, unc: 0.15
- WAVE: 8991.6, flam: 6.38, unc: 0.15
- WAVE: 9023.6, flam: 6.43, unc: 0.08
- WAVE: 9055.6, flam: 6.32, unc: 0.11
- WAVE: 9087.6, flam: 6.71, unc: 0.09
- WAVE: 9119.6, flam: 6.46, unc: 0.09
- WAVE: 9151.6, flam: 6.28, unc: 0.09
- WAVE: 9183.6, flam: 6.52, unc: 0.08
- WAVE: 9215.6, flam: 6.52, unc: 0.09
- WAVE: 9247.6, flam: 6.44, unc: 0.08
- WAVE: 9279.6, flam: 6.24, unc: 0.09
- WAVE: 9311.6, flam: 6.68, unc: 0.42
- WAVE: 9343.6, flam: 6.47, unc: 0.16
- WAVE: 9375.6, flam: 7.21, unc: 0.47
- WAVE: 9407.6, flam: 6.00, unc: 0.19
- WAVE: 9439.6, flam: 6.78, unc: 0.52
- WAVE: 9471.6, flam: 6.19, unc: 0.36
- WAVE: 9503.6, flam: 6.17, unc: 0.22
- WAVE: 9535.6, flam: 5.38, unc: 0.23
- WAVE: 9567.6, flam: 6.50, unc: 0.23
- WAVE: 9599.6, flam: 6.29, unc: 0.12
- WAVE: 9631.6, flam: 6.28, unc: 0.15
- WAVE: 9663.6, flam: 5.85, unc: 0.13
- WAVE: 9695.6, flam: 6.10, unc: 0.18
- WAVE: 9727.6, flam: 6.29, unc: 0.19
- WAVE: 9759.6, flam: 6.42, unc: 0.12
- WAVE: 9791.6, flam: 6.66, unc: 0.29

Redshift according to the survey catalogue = 0.115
